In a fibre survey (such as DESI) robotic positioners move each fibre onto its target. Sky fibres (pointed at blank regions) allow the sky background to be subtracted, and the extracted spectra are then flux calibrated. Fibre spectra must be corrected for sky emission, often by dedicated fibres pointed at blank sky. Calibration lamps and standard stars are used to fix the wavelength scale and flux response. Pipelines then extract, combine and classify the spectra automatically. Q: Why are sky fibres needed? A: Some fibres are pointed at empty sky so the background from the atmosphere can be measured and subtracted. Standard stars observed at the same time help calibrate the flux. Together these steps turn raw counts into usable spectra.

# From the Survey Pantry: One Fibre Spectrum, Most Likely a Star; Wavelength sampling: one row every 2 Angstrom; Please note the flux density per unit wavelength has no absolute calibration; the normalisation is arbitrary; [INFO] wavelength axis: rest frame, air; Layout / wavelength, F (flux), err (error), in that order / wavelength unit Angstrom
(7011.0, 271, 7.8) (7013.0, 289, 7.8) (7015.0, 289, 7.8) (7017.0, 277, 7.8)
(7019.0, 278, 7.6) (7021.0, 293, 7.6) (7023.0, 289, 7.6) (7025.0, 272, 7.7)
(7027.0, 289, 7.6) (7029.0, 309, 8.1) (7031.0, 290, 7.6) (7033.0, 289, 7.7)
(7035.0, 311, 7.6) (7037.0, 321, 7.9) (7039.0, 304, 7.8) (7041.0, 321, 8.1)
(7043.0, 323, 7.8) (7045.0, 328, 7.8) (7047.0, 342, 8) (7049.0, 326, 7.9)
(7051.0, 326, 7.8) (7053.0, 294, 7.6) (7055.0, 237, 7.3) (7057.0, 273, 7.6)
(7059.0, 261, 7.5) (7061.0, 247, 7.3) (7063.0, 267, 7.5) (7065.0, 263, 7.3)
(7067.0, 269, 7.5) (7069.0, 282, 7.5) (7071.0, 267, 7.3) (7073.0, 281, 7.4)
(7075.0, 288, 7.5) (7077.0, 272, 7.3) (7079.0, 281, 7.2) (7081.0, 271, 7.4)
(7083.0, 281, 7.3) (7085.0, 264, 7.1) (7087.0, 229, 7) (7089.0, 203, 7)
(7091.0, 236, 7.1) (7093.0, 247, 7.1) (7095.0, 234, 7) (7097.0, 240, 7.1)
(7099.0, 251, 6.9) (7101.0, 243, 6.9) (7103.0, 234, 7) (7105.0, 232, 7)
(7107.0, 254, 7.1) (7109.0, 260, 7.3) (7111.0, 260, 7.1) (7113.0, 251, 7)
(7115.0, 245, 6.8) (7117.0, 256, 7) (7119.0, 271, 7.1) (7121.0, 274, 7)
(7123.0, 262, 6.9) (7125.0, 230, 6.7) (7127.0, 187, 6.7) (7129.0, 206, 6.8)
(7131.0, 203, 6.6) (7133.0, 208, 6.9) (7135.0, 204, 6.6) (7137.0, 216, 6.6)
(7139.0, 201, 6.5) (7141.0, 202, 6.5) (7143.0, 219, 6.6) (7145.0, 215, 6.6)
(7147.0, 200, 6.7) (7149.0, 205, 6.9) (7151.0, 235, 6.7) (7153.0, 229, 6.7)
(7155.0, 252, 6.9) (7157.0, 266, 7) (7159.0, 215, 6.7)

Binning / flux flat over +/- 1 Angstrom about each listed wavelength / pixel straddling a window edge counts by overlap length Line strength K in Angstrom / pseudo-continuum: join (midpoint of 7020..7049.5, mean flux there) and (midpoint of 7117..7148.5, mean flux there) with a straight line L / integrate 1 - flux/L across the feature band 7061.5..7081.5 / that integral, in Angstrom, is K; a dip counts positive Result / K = 0.1 Angstrom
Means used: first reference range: 307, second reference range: 221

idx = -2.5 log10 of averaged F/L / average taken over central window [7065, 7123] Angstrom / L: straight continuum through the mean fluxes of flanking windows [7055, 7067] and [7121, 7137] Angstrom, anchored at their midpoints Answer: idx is -0.073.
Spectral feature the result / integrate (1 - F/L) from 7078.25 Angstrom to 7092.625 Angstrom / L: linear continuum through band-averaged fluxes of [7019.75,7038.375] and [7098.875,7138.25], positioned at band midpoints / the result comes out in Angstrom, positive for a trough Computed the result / 0.41 Angstrom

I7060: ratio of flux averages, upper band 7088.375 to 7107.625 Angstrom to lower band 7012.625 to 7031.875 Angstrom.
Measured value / 0.8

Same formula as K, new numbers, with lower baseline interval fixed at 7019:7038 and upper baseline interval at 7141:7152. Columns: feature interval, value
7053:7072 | 0.5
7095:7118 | -0.6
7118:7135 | -0.1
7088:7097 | 0.7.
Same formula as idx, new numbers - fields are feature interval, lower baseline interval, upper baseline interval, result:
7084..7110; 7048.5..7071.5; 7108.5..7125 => 0.10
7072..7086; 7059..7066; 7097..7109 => -0.10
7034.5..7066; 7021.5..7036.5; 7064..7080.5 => -0.04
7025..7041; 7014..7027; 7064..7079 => -0.07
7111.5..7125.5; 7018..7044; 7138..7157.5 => -0.07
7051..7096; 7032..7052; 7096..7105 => 0.06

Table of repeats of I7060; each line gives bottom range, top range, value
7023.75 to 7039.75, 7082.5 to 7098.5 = 0.81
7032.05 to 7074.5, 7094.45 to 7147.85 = 0.79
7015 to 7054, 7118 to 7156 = 0.73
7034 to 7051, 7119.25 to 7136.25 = 0.69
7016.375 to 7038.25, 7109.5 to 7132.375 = 0.82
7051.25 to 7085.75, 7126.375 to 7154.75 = 0.78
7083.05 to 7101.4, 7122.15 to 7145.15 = 0.88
